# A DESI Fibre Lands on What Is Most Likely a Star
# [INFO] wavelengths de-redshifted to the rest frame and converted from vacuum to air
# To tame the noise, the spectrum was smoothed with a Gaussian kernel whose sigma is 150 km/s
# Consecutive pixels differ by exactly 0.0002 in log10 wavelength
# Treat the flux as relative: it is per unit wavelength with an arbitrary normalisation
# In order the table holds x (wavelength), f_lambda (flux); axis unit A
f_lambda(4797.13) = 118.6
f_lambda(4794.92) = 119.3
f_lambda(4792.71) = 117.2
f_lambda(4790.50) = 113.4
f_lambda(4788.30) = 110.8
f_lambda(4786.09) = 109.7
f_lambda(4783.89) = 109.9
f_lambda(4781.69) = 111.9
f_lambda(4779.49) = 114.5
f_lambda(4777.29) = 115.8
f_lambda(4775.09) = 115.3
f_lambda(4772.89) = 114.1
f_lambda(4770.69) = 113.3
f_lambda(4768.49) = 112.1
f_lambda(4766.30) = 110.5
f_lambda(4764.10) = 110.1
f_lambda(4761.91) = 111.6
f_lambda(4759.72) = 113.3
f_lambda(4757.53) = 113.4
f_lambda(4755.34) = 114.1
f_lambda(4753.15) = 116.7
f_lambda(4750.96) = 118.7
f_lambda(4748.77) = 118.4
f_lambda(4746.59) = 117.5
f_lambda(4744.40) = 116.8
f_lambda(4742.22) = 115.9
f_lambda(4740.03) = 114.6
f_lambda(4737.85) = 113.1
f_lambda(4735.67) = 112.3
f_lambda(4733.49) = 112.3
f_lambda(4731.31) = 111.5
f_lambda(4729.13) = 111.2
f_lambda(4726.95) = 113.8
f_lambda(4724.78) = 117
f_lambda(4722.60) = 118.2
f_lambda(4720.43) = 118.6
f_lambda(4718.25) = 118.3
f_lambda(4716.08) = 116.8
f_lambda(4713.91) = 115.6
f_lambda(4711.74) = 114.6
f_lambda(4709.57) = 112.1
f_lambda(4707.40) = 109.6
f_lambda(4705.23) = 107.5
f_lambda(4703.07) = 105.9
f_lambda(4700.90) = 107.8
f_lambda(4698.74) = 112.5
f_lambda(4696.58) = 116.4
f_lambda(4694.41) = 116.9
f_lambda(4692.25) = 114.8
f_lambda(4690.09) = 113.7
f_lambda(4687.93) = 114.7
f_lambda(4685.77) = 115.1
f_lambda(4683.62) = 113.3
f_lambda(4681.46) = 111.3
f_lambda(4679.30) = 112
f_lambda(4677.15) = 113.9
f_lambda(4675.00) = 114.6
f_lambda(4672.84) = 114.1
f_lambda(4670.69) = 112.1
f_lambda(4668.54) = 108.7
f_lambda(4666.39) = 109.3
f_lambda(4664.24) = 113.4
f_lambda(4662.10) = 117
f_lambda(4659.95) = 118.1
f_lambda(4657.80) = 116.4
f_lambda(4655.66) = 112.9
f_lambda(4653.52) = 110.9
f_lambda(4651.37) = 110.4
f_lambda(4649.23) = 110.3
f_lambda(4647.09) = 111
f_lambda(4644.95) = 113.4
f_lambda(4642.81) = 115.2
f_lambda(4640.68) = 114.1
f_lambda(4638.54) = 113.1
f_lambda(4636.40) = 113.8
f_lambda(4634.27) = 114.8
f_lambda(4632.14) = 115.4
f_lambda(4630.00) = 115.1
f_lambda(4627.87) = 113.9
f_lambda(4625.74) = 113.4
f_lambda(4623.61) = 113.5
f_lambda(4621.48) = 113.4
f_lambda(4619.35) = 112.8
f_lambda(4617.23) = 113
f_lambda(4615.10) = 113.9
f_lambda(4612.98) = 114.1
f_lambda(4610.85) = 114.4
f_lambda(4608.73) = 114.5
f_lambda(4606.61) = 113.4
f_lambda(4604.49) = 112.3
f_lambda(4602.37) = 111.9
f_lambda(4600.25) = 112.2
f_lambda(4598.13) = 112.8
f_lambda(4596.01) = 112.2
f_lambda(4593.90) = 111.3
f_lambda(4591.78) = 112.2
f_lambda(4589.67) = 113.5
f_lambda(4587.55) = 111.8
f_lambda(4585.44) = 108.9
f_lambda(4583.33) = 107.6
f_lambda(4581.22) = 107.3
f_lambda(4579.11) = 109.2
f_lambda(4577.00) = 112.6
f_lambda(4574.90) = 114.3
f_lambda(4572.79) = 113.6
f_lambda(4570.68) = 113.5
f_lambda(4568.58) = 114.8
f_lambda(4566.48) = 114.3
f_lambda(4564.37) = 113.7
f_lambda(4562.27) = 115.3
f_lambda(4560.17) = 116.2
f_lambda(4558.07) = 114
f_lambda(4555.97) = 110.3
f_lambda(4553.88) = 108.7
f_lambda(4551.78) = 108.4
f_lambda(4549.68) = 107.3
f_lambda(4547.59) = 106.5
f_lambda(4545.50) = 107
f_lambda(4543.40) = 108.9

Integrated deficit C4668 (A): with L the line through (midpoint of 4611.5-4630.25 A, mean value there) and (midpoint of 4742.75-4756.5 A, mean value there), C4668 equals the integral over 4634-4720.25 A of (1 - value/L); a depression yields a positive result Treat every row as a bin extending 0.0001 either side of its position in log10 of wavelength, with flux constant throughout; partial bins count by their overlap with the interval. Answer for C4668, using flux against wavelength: 1.4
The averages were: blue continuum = 114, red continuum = 117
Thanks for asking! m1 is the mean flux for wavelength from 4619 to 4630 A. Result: 114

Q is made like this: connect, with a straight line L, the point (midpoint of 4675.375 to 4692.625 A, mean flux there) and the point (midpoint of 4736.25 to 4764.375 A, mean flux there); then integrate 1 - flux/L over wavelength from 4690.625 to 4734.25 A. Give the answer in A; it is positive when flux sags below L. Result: 0.3 A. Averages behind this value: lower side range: 114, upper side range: 115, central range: 114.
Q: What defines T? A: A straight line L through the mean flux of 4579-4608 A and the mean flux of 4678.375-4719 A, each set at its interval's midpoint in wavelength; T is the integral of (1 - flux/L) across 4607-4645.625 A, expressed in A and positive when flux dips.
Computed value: -0.7 A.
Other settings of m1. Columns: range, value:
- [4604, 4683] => 113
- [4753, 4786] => 113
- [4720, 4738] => 114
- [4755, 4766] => 112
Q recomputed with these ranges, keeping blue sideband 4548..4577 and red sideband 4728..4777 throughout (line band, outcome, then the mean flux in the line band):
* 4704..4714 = 0.2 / 111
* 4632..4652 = 0.0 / 113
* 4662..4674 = 0.1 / 112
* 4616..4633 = -0.1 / 114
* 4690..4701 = -0.1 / 114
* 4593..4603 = 0.1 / 112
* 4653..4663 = -0.2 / 115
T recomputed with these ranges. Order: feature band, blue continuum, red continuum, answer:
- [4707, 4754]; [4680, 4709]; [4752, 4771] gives -1.13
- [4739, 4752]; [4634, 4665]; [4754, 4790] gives -0.48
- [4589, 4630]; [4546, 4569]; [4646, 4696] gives -0.28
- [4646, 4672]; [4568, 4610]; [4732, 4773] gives 0.08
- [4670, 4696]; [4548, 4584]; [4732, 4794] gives -0.22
